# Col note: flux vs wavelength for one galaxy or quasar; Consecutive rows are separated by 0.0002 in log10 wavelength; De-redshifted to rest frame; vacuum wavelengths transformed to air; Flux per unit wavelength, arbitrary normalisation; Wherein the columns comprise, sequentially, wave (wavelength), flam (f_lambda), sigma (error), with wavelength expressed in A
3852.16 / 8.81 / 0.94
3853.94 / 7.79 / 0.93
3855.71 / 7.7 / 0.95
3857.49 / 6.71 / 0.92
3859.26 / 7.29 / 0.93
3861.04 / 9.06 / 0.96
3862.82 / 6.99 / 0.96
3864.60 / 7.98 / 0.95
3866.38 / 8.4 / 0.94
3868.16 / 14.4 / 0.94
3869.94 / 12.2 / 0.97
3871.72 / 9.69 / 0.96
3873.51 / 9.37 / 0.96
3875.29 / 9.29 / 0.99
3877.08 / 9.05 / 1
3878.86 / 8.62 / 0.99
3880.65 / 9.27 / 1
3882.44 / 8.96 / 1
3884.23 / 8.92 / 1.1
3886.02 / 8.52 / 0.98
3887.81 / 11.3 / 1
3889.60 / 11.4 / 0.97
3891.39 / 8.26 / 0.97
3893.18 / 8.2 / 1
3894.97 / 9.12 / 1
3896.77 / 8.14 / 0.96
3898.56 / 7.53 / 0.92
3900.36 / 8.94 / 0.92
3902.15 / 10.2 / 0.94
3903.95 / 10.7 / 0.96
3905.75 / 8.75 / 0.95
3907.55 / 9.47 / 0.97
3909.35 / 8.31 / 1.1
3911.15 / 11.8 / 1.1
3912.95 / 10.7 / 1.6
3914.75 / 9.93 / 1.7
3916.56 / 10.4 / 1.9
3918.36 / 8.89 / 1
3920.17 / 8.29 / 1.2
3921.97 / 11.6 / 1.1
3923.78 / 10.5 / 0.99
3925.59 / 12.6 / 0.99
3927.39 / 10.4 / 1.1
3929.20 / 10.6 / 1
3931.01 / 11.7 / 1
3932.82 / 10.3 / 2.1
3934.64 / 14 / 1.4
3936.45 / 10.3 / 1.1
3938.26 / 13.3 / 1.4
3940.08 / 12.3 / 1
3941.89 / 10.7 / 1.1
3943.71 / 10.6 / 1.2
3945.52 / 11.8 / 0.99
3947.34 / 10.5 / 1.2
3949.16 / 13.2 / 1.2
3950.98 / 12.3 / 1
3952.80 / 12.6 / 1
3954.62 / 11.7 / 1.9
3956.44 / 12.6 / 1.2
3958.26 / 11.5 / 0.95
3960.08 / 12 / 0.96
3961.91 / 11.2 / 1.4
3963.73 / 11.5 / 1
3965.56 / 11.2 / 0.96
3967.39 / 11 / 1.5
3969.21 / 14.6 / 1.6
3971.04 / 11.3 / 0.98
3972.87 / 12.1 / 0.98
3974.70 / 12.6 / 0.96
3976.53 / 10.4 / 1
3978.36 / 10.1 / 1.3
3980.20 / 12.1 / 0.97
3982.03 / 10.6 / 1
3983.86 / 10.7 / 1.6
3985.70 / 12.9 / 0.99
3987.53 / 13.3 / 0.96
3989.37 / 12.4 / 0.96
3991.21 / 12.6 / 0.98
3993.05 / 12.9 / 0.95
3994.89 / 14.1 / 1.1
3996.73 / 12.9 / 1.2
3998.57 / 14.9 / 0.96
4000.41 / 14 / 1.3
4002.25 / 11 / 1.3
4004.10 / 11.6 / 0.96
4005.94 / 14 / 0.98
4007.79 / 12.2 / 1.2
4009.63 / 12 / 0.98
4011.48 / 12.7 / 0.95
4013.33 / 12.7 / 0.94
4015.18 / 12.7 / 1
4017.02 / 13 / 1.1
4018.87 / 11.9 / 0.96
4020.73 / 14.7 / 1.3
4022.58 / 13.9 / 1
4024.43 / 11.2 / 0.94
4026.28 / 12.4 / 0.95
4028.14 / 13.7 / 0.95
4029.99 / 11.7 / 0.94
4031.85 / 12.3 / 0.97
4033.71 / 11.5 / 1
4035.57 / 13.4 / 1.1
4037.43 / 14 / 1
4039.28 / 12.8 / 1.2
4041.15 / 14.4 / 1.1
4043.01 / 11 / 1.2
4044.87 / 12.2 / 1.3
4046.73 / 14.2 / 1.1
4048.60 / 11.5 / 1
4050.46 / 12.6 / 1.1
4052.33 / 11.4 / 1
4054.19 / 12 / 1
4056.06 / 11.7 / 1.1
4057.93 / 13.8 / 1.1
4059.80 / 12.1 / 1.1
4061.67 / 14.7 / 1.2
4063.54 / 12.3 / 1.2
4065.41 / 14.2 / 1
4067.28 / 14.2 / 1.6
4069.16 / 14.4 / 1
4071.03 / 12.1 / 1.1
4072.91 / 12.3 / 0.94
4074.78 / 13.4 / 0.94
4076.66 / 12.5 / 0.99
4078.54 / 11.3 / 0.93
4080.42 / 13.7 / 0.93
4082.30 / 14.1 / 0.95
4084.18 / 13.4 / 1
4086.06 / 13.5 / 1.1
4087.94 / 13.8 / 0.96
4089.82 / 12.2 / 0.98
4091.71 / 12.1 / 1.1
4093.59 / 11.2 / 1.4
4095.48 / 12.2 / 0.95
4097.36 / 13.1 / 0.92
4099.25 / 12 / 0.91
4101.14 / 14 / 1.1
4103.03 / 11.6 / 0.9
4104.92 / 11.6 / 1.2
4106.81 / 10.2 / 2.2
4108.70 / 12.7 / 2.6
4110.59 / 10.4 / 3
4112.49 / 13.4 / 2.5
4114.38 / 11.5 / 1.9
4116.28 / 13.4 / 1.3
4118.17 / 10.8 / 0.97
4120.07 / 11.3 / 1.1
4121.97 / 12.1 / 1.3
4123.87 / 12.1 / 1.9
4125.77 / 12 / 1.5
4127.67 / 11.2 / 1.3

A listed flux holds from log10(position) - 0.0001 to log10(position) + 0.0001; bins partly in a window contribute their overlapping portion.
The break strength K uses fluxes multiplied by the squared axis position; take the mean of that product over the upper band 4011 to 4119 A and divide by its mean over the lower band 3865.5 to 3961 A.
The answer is 1.30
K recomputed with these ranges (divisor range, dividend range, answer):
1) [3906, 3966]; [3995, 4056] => 1.19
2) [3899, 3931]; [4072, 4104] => 1.37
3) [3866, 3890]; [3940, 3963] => 1.23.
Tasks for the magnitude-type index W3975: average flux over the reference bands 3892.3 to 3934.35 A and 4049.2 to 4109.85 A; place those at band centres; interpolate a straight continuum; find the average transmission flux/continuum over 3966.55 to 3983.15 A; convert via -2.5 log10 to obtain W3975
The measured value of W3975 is -0.07 mag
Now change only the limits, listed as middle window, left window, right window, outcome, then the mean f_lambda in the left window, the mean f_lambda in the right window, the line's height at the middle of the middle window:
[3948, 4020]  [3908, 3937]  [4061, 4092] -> -0.057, 10.6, 13.2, 11.7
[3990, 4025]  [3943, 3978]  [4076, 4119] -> -0.079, 11.8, 12.4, 12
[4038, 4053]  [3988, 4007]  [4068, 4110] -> 0.020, 13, 12.6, 12.8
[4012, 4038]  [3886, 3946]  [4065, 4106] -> -0.074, 10.3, 12.8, 11.9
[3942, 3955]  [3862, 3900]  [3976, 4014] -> -0.057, 9.31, 12.4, 11.1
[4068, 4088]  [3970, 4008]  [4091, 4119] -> -0.088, 12.3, 12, 12.1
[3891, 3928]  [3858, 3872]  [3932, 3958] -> 0.120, 9.42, 11.9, 10.8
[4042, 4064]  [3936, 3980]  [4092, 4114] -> -0.048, 11.7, 12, 11.9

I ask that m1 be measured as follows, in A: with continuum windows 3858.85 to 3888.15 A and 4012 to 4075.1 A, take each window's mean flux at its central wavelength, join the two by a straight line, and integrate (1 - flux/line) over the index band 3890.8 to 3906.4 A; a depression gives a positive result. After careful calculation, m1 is 1.6 A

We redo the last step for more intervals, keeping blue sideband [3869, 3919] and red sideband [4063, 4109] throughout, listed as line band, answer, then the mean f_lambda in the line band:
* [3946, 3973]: -3.4 A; 11.9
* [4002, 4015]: -1.1 A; 12.4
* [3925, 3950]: -3.3 A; 11.6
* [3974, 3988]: -0.7 A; 11.5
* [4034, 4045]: -0.9 A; 12.9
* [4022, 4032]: -0.7 A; 12.5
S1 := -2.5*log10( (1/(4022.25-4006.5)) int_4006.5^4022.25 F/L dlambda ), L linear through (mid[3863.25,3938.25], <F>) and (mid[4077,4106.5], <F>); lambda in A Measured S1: -0.115 mag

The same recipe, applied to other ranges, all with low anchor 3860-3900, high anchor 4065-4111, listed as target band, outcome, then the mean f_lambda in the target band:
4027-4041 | -0.094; 12.8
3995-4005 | -0.158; 13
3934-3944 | -0.162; 11.9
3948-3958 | -0.181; 12.4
